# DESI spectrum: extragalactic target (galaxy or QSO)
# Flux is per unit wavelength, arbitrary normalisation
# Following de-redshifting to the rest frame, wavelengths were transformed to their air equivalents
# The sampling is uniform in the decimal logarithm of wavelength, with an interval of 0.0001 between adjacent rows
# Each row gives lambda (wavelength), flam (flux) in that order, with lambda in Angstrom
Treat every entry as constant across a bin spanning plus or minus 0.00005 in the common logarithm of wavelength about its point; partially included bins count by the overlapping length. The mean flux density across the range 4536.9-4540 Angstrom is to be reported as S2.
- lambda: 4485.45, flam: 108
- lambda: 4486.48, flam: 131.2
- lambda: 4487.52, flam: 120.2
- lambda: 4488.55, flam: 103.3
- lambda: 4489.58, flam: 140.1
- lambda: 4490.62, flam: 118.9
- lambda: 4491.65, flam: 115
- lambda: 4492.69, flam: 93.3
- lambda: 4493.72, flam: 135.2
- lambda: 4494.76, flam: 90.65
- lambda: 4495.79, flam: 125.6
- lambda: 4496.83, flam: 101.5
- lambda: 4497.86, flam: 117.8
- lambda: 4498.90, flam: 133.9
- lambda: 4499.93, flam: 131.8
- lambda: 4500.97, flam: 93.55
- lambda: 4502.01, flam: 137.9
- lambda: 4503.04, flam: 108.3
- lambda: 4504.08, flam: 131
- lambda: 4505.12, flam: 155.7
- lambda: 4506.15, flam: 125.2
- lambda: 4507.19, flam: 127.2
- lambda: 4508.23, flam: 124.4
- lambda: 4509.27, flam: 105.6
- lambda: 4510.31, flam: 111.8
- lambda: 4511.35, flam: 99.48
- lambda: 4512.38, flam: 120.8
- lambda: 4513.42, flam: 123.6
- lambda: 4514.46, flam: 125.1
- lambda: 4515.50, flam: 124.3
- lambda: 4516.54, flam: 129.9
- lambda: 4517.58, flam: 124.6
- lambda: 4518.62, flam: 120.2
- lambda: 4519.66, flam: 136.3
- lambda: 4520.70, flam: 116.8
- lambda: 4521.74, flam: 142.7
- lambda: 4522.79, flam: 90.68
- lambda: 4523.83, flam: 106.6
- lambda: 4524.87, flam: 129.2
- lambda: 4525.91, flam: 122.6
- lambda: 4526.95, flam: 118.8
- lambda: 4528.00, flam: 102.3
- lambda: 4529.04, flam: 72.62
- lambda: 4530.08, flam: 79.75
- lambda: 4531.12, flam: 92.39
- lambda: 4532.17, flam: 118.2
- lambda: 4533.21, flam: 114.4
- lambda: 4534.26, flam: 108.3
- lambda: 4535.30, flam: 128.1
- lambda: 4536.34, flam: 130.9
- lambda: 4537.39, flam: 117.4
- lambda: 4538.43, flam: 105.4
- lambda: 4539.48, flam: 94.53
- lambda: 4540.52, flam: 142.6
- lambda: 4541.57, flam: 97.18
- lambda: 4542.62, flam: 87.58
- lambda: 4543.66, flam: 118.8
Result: 106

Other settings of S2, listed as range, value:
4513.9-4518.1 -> 126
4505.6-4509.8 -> 121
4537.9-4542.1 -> 110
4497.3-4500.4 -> 128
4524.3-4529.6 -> 109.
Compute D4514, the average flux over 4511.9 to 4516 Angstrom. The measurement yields 123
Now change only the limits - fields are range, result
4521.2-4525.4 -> 117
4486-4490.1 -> 124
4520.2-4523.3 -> 117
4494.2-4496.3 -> 109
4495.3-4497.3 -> 113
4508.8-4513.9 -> 112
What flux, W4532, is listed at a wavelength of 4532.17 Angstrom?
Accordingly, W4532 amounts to 118.2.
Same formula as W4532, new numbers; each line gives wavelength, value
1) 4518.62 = 120.2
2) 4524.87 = 129.2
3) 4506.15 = 125.2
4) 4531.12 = 92.39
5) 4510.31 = 111.8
